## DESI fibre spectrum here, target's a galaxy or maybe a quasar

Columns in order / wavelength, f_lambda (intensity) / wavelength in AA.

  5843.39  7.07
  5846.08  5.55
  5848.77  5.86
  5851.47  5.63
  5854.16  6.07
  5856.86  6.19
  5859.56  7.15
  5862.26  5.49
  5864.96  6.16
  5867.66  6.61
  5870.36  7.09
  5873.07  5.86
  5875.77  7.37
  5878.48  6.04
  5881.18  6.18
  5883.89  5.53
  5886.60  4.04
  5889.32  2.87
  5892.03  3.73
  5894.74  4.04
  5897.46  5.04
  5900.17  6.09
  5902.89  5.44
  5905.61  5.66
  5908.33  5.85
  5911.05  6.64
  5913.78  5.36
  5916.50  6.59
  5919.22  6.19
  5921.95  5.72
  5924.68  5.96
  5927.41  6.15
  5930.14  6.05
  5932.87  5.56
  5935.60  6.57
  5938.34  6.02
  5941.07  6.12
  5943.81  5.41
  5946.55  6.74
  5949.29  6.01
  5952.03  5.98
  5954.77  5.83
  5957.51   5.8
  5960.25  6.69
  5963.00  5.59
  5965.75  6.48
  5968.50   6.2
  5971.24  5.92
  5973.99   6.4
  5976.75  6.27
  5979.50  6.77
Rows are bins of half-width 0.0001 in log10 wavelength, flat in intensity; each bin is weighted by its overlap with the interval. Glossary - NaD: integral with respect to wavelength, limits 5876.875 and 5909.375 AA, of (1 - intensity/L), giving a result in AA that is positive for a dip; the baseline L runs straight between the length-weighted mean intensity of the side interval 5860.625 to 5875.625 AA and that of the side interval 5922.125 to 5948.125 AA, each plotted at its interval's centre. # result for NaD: 6.2 AA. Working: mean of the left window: 6.35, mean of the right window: 6.05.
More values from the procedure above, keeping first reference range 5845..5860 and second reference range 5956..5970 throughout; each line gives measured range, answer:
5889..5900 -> 3.29 AA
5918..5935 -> 0.39 AA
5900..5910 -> 0.55 AA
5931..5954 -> 0.30 AA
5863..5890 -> 0.92 AA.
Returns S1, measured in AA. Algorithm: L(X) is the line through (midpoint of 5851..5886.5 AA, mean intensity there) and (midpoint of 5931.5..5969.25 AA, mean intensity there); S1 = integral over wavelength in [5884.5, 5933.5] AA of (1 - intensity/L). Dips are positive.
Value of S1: 5.9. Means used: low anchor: 6.2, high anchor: 6.07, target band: 5.39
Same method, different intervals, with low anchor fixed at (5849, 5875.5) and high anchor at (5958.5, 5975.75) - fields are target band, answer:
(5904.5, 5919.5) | 0.5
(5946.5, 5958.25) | 0.4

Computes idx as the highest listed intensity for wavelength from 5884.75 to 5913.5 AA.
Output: 6.64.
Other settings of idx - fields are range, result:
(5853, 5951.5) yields 7.37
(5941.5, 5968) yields 6.74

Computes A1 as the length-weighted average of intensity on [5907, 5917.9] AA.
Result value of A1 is 6.11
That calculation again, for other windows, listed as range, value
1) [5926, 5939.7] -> 6.07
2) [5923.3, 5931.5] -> 6.05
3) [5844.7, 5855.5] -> 5.78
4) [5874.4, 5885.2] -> 6.29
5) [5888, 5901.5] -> 4.36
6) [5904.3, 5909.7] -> 5.76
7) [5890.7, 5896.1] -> 3.89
